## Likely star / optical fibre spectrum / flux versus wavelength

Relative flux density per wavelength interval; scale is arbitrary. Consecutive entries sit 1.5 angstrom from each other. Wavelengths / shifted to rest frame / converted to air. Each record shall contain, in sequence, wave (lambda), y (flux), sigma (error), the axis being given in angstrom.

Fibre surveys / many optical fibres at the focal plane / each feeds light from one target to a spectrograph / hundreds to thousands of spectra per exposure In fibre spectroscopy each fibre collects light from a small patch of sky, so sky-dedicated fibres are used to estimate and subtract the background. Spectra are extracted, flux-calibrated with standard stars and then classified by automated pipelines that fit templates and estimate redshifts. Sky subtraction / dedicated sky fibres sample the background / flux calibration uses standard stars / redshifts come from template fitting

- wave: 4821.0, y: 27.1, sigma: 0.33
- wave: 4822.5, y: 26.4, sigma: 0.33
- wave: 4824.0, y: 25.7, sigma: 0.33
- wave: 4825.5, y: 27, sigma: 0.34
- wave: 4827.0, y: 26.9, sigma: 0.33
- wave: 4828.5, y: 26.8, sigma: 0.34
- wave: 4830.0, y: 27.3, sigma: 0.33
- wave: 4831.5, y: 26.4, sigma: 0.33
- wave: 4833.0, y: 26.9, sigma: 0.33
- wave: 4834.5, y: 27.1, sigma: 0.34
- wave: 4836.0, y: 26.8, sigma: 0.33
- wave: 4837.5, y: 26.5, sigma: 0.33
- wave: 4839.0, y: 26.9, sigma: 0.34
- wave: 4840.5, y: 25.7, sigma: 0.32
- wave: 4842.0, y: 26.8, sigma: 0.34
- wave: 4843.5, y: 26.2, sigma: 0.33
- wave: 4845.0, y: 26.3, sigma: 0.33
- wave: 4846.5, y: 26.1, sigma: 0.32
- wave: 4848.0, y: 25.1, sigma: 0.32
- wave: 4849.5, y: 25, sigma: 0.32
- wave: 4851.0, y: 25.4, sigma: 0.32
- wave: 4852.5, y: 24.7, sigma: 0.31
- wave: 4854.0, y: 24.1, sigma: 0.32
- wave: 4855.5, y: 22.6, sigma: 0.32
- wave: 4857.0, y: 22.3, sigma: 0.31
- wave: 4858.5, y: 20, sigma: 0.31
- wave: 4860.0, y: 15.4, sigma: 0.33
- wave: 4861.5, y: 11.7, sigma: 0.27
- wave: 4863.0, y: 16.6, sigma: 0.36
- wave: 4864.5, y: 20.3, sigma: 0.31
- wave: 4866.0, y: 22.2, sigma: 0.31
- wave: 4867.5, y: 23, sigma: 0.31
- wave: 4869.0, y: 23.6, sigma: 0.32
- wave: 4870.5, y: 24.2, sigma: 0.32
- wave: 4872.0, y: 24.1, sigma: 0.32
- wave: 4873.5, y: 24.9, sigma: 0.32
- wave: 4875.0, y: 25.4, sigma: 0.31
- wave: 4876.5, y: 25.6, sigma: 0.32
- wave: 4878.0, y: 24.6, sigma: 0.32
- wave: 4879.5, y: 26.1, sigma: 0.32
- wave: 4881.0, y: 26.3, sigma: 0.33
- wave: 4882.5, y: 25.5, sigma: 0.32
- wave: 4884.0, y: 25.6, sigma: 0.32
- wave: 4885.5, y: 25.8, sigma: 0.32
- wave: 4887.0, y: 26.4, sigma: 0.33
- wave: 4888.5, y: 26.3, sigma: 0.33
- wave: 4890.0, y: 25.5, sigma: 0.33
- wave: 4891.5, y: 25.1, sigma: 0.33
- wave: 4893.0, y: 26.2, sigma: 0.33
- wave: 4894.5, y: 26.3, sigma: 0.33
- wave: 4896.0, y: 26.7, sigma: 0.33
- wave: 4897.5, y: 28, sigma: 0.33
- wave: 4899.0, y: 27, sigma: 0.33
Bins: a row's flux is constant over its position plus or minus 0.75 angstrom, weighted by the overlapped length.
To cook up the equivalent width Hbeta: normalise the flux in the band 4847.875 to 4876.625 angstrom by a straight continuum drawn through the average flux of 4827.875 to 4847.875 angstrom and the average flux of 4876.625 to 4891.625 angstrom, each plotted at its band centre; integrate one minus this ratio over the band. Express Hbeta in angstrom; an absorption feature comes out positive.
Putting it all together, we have 4.3 angstrom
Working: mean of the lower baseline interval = 26.6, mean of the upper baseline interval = 25.7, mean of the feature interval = 22.2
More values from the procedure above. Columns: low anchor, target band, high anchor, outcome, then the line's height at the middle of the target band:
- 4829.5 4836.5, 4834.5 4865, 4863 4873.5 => 1.98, 24.8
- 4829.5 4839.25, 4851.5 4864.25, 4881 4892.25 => 3.17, 26.4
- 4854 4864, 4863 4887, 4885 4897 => -2.09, 22.3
